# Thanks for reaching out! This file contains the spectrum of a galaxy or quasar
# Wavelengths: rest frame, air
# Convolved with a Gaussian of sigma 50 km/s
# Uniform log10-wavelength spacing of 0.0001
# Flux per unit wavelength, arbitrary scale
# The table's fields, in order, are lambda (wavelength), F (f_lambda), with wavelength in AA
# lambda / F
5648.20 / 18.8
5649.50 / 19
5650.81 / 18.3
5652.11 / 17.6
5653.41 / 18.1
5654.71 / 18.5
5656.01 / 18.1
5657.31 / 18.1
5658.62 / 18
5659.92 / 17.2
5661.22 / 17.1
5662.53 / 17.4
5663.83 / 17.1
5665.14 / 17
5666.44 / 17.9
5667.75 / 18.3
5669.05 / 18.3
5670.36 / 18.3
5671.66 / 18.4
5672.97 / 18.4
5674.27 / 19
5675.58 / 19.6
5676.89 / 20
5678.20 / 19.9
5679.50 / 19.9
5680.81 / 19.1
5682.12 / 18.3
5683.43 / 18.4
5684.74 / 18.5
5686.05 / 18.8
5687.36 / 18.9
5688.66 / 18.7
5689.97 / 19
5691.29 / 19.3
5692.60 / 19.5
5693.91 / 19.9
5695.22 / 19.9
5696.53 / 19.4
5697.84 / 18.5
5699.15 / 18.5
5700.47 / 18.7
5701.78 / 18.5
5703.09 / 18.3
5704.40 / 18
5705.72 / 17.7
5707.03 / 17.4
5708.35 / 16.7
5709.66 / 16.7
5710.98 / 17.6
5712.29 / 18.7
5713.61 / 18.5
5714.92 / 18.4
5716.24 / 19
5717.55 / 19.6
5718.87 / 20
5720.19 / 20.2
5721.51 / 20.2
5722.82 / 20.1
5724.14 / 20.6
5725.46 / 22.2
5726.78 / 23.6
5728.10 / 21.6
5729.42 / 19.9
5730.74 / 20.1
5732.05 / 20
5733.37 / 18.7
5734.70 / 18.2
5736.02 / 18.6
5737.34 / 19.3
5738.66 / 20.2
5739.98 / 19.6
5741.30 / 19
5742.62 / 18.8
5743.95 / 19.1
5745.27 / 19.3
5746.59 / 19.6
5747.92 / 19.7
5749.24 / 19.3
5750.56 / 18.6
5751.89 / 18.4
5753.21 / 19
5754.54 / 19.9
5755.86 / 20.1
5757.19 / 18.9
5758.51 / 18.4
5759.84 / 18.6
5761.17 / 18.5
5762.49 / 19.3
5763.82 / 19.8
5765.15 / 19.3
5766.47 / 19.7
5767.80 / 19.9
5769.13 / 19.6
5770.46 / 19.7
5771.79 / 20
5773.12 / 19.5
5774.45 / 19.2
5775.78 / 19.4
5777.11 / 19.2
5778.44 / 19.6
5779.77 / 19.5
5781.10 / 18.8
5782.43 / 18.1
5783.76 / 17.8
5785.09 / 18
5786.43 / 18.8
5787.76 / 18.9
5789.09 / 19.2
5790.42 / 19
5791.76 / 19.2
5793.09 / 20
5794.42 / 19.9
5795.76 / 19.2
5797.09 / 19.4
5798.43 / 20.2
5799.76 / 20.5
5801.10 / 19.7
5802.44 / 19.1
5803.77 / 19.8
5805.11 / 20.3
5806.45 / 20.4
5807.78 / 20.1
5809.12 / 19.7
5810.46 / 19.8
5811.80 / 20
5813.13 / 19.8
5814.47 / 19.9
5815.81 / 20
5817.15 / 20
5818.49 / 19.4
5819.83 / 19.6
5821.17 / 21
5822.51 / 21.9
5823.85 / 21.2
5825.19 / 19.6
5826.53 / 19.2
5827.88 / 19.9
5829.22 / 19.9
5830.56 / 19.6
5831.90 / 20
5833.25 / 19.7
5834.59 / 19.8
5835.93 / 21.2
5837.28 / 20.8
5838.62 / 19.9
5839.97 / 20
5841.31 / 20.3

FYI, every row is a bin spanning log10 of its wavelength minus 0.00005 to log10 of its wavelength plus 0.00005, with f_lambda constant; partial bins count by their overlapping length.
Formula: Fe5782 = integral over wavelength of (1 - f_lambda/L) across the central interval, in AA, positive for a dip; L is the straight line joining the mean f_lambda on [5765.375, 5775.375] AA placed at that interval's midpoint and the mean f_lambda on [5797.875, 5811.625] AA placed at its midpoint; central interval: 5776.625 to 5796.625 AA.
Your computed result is 0.8 AA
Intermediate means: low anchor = 19.6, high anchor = 20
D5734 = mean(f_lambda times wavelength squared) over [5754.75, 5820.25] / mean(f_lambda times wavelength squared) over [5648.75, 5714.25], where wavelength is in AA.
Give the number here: 1.10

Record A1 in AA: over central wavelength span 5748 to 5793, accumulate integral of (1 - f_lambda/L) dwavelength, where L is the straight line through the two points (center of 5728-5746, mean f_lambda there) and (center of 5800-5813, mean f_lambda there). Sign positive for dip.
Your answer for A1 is 1.1 AA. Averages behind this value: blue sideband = 19.4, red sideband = 19.9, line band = 19.1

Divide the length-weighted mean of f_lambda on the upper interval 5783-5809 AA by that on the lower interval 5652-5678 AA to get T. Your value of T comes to 1.07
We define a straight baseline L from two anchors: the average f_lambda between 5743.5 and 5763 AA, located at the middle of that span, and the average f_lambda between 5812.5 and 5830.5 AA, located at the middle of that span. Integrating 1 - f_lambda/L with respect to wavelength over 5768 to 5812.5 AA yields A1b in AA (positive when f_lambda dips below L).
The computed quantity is 0.4 AA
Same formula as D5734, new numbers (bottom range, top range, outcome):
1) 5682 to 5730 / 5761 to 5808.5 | 1.04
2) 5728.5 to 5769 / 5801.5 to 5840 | 1.07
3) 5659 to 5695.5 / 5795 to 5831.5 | 1.12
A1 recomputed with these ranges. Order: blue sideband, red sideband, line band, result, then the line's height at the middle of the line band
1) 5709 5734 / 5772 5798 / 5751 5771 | 0.1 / 19.4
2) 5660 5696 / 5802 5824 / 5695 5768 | 0.1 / 19.2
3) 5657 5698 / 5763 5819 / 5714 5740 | -1.3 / 19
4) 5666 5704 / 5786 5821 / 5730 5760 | 0.2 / 19.3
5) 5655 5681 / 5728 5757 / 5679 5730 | -0.8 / 18.8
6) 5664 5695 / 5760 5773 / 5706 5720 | 0.6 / 19.1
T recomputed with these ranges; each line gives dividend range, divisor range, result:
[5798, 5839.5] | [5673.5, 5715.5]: 1.07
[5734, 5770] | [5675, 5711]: 1.03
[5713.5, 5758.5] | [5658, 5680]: 1.07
